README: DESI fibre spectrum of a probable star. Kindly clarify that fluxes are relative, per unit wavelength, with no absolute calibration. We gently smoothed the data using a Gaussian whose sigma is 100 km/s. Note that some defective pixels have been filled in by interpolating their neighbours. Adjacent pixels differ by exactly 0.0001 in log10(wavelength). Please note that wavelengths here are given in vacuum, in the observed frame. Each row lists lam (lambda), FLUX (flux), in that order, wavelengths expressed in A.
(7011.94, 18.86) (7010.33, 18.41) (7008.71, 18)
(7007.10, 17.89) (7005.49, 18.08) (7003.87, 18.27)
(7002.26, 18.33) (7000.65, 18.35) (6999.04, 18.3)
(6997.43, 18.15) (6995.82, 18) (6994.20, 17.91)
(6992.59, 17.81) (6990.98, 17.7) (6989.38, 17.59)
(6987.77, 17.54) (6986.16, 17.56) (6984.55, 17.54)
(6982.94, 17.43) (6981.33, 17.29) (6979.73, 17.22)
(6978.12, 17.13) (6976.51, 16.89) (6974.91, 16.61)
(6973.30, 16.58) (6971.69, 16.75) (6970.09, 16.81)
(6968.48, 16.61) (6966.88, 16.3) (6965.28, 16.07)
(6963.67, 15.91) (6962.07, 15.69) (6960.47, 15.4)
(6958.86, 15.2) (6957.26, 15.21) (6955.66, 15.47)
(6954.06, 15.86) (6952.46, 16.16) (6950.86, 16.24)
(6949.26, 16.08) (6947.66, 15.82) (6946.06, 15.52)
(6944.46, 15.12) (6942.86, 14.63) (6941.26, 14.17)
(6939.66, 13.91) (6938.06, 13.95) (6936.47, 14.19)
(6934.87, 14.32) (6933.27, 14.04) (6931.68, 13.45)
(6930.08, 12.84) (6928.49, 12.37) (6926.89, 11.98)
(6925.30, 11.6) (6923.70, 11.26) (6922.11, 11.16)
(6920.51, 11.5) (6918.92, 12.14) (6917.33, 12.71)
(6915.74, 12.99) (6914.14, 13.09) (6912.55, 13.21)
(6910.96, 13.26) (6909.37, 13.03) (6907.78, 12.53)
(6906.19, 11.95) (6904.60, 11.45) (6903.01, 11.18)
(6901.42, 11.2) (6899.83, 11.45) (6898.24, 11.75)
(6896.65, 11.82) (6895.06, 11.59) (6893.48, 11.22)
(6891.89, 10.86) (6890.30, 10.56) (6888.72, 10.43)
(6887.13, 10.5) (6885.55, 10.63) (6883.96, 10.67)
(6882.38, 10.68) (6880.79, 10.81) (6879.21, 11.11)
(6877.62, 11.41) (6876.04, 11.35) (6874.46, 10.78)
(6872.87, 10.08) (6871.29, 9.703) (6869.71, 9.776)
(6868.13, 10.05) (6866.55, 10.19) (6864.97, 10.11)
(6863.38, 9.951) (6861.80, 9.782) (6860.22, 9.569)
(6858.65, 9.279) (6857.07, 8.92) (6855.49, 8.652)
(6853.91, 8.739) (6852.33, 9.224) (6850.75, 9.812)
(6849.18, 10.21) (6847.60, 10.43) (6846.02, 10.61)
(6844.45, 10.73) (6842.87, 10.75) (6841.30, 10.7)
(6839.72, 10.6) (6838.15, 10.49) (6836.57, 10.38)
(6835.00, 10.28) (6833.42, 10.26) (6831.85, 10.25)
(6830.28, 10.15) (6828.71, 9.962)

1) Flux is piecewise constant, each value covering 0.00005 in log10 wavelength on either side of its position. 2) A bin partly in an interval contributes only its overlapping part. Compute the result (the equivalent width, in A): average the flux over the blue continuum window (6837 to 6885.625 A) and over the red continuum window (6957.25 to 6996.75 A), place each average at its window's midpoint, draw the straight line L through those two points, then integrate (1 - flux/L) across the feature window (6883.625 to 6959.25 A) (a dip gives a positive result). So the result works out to 3.99 A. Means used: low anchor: 10.2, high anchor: 16.9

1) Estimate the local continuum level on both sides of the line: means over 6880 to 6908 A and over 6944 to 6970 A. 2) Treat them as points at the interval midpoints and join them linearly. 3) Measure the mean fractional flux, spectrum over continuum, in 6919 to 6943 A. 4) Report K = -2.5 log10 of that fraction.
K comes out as 0.08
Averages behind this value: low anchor 11.2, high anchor 15.8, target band 13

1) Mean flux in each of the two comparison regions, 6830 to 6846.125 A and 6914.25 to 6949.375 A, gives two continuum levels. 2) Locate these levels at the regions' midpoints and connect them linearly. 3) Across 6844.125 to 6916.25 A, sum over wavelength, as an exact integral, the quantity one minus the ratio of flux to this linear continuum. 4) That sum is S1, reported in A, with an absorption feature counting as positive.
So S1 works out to 6.1 A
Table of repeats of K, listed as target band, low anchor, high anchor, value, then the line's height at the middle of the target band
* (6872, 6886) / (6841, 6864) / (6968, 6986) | 0.050 mag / 11.3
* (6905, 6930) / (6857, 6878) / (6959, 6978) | 0.070 mag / 13.2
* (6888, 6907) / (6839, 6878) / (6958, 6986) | 0.092 mag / 12.3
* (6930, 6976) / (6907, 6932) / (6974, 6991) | -0.027 mag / 15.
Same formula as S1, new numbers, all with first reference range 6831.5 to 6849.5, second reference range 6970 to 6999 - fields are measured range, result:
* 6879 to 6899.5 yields 3.0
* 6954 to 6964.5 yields 0.4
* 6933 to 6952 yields 0.6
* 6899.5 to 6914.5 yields 1.6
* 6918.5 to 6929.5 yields 2.1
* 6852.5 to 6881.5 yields 4.4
